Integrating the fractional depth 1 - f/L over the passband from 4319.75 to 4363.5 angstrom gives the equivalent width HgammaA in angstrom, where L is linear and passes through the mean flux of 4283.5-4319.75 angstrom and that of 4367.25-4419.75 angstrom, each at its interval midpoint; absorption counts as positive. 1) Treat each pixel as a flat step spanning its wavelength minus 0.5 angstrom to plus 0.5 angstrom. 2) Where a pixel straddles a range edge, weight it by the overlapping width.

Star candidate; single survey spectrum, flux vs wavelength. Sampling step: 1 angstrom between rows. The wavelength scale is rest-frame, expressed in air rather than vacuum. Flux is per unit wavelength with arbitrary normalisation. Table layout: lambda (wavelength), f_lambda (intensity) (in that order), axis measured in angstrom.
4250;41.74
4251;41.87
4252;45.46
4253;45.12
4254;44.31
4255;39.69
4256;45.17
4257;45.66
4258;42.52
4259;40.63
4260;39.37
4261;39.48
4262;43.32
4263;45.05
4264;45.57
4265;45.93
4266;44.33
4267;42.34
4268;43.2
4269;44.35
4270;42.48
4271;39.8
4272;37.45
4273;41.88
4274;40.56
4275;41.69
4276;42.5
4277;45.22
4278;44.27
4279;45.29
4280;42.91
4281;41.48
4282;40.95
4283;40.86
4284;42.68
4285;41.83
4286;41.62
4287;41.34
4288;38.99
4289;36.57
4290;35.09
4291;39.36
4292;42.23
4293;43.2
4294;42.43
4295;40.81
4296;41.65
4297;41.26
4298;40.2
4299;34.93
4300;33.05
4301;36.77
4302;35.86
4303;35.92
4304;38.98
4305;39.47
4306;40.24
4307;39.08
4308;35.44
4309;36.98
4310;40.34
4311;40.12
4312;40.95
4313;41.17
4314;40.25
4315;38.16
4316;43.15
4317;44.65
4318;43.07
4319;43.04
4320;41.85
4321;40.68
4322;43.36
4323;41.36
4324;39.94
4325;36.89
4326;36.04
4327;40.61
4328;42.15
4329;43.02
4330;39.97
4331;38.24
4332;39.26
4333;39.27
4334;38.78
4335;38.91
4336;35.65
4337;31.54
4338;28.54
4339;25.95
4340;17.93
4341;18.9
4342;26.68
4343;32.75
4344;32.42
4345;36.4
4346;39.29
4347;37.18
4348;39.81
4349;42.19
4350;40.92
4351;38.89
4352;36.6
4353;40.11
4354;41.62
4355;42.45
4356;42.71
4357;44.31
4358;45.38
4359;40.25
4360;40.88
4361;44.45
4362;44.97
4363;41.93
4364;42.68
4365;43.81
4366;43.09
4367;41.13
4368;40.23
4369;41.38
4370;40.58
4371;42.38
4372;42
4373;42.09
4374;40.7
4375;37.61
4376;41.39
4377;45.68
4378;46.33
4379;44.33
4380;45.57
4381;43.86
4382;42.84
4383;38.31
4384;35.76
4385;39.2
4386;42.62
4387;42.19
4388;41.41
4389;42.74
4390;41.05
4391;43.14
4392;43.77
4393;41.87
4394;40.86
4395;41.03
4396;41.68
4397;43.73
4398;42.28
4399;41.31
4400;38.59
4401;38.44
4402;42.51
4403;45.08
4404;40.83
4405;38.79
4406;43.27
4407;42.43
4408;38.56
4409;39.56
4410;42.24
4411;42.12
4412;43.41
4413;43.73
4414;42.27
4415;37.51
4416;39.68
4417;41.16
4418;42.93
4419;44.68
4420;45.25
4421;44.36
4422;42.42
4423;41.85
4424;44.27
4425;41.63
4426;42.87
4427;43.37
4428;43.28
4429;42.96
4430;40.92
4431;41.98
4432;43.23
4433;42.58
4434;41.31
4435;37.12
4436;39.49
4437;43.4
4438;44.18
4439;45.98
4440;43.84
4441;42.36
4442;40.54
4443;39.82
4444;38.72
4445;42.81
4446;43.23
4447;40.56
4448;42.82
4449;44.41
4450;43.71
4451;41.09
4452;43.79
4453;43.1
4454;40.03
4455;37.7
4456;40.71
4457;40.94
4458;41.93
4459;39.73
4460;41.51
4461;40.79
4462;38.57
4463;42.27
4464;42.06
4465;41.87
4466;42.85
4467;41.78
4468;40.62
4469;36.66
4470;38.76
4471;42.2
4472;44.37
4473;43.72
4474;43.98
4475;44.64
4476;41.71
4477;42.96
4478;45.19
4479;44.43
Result 2.86 angstrom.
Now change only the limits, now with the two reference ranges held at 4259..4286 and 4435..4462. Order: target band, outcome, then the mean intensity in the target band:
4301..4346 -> 5.2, 37.4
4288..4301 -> 1.0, 39.1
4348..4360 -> 0.2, 41.3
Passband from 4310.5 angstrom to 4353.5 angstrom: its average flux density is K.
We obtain 37.6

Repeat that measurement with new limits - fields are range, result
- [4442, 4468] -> 41.4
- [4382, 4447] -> 41.8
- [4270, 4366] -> 39.3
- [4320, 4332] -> 40.2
